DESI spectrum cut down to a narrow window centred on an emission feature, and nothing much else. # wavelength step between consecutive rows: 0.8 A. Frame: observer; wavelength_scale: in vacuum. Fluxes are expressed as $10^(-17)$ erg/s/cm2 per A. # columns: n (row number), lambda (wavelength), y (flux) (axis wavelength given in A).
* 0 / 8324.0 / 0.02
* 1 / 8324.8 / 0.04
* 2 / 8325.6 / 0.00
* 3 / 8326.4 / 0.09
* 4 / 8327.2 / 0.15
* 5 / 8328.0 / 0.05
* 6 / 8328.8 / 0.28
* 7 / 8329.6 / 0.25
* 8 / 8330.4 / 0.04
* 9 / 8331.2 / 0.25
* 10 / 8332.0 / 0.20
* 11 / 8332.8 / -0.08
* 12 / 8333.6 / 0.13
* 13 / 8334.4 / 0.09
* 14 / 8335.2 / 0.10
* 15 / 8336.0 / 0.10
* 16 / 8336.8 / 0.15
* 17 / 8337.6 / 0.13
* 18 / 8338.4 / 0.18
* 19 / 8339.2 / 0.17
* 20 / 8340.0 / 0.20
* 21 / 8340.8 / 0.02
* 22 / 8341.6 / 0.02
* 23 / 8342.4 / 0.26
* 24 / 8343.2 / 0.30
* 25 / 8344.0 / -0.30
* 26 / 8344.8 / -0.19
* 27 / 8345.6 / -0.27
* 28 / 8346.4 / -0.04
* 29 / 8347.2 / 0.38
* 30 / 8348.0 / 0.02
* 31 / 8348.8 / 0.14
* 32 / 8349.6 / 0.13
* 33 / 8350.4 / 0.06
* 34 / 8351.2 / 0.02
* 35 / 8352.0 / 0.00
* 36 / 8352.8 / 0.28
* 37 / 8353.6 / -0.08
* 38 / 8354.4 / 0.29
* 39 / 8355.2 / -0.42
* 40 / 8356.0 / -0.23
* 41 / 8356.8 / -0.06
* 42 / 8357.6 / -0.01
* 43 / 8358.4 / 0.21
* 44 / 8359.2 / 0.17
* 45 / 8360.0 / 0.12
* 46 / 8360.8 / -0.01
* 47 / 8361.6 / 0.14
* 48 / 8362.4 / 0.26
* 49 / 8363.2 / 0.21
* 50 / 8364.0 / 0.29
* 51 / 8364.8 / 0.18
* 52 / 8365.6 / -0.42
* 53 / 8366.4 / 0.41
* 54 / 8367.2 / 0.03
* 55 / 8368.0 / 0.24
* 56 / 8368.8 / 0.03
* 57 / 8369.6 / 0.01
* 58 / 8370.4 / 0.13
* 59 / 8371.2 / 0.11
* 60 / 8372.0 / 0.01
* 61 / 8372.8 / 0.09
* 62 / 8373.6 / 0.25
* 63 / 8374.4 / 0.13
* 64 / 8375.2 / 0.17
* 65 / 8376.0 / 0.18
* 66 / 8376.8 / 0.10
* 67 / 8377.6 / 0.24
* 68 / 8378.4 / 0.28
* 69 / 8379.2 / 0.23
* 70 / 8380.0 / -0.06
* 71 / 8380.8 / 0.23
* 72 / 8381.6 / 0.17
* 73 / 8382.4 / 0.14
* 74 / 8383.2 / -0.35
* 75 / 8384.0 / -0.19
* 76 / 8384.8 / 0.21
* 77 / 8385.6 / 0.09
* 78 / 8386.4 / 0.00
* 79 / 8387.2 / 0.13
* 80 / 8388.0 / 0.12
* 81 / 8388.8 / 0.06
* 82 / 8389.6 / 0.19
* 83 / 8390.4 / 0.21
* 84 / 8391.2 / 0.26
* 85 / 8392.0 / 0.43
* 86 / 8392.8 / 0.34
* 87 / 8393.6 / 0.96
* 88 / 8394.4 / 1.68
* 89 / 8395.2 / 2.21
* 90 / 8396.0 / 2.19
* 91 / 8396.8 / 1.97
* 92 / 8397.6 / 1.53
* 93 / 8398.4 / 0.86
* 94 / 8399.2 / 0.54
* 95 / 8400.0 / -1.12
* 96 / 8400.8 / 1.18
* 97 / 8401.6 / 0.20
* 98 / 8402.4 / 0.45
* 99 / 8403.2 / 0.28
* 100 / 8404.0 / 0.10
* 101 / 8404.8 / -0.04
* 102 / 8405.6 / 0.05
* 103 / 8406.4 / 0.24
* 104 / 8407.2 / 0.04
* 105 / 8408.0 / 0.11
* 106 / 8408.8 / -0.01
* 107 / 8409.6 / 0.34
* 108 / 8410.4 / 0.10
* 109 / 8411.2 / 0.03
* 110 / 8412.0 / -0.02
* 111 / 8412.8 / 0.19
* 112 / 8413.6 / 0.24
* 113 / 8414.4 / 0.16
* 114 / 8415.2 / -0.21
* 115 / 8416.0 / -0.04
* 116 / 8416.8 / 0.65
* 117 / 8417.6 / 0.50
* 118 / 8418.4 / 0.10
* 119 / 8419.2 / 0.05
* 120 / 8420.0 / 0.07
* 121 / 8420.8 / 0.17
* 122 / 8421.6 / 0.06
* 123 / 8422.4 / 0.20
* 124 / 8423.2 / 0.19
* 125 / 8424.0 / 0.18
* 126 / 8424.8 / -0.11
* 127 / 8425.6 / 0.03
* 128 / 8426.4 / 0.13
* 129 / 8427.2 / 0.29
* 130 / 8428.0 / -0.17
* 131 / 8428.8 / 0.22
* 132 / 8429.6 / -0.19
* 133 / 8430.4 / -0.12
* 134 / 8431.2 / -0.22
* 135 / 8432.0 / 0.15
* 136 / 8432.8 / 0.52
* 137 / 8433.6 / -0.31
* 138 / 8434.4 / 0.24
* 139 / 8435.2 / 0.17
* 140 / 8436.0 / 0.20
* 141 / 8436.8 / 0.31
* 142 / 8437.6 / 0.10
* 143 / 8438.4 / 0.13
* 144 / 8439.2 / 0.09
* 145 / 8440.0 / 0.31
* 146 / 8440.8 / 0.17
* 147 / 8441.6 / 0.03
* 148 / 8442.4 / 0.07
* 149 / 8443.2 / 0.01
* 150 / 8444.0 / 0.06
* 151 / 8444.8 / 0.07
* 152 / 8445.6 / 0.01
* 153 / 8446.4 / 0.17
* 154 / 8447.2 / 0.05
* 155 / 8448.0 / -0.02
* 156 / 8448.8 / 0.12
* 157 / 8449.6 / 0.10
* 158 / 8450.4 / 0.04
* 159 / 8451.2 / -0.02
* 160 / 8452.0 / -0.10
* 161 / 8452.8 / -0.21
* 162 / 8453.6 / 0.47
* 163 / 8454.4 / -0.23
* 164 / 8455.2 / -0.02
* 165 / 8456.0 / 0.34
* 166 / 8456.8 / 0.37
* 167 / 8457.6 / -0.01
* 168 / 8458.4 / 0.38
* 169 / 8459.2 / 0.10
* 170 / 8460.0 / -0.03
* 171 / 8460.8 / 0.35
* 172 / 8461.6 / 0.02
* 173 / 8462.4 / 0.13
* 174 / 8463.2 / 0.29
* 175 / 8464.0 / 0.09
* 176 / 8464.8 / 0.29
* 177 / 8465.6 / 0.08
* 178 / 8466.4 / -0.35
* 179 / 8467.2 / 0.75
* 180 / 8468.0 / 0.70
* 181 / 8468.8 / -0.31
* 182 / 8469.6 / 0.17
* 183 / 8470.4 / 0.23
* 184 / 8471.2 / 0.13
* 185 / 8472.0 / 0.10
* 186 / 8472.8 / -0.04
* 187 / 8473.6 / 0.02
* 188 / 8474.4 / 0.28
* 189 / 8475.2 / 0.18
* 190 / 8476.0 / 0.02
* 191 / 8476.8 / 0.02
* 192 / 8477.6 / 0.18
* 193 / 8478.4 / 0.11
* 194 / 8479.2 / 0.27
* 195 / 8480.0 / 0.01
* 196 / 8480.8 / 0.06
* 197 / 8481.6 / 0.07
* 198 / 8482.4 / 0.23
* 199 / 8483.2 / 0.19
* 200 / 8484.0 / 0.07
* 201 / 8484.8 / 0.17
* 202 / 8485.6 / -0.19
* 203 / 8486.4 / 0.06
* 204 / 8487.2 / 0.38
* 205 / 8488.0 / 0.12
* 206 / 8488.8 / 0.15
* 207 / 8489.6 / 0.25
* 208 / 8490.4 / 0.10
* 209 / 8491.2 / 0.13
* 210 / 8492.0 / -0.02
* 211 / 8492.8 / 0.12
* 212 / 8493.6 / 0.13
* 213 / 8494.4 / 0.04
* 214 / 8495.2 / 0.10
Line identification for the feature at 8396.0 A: Hbeta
